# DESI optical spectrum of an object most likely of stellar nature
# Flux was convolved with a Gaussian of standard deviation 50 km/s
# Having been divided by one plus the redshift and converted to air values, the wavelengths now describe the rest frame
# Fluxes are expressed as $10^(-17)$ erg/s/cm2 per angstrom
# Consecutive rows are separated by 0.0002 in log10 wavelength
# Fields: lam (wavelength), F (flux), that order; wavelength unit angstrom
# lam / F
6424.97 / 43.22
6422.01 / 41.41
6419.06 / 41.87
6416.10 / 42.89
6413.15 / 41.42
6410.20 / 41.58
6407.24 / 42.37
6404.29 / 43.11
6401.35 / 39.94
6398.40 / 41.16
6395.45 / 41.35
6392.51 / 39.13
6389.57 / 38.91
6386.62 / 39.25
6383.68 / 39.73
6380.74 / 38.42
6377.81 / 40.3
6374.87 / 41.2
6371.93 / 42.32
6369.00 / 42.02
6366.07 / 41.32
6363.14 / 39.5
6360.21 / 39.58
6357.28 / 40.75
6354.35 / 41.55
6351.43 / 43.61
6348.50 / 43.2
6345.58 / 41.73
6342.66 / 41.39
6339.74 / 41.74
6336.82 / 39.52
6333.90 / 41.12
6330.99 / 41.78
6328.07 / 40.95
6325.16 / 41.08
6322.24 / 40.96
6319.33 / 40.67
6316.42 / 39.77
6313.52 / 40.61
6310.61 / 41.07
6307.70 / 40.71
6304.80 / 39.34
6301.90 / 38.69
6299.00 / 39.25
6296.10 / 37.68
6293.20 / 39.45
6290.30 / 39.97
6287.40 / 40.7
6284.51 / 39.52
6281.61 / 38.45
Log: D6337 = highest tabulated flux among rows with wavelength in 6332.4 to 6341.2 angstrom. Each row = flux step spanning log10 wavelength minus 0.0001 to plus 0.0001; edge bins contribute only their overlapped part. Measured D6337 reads 41.74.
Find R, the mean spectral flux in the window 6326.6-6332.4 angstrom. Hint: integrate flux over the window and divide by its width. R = 41.3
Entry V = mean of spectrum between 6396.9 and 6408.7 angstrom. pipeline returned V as 41.6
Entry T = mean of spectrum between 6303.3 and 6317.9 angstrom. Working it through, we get 40.3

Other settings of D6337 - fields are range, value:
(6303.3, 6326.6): 41.08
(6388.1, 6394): 39.13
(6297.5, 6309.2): 40.71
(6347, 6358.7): 43.61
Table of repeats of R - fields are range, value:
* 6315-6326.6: 40.6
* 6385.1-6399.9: 39.9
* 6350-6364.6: 41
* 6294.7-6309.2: 39.2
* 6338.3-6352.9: 42.3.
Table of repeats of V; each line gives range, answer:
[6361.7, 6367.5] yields 40.4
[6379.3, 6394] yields 39.1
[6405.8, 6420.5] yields 42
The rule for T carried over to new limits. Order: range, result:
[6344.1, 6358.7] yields 42.2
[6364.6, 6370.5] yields 41.7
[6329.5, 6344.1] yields 41.1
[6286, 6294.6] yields 40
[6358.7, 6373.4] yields 41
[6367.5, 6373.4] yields 42.2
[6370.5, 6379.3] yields 41.3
